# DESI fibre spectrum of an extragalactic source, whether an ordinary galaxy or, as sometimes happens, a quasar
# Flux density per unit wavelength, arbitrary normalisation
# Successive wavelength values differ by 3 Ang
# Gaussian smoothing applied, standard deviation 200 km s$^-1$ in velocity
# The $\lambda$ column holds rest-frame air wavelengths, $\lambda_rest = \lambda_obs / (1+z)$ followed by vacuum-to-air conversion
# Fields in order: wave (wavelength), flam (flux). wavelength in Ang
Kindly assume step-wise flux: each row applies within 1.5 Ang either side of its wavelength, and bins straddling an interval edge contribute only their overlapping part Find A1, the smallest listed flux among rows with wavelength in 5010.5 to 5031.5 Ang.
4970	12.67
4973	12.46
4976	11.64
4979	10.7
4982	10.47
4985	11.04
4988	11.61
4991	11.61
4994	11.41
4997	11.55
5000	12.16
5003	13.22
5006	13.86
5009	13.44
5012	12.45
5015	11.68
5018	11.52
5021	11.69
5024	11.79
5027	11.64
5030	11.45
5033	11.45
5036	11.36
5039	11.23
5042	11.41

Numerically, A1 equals 11.45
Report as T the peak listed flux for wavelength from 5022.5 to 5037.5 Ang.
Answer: 11.79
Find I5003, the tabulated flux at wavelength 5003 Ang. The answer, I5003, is 13.22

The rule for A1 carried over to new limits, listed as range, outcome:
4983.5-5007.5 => 11.04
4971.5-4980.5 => 10.7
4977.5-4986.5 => 10.47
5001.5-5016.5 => 11.68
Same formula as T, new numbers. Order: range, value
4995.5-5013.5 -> 13.86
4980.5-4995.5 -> 11.61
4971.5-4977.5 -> 12.46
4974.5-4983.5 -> 11.64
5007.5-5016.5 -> 13.44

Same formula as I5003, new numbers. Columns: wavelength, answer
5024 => 11.79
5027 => 11.64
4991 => 11.61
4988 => 11.61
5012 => 12.45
